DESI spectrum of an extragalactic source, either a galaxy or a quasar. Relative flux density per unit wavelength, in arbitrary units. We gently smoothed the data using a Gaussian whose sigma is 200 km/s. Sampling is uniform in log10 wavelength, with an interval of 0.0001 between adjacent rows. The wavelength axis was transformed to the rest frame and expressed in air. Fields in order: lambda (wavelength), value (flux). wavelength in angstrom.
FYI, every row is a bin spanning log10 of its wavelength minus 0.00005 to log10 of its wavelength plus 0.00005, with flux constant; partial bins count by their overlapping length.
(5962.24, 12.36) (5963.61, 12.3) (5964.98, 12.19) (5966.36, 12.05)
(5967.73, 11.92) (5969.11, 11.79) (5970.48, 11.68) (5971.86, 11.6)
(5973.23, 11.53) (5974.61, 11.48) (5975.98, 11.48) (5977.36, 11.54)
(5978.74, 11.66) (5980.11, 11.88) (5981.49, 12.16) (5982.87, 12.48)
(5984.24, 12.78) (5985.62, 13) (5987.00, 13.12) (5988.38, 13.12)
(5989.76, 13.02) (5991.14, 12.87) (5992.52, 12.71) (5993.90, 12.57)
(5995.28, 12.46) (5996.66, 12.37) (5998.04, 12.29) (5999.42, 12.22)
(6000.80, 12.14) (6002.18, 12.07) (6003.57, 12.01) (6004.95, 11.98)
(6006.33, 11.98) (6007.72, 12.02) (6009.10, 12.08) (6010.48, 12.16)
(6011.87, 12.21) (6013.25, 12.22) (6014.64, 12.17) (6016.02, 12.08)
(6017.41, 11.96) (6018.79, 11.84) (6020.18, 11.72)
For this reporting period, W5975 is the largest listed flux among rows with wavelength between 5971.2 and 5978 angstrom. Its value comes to 11.6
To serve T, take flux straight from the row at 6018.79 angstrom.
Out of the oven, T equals 11.84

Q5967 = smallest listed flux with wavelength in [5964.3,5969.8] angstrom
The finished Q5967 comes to 11.79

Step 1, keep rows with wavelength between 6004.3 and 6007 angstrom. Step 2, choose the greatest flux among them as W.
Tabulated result 11.98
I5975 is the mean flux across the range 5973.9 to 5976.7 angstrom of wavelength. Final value 11.5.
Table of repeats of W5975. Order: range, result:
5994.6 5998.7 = 12.46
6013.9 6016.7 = 12.17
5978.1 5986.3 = 13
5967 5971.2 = 11.92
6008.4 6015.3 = 12.22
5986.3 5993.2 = 13.12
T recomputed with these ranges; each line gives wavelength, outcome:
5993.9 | 12.57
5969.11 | 11.79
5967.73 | 11.92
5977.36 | 11.54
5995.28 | 12.46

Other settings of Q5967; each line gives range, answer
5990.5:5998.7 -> 12.29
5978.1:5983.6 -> 11.66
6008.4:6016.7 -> 12.08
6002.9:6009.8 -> 11.98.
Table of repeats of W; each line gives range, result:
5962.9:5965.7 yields 12.3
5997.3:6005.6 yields 12.29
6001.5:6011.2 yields 12.16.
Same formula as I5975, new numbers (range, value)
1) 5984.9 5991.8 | 13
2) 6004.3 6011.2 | 12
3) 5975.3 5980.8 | 11.6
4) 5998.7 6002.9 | 12.1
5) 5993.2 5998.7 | 12.4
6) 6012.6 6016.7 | 12.2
